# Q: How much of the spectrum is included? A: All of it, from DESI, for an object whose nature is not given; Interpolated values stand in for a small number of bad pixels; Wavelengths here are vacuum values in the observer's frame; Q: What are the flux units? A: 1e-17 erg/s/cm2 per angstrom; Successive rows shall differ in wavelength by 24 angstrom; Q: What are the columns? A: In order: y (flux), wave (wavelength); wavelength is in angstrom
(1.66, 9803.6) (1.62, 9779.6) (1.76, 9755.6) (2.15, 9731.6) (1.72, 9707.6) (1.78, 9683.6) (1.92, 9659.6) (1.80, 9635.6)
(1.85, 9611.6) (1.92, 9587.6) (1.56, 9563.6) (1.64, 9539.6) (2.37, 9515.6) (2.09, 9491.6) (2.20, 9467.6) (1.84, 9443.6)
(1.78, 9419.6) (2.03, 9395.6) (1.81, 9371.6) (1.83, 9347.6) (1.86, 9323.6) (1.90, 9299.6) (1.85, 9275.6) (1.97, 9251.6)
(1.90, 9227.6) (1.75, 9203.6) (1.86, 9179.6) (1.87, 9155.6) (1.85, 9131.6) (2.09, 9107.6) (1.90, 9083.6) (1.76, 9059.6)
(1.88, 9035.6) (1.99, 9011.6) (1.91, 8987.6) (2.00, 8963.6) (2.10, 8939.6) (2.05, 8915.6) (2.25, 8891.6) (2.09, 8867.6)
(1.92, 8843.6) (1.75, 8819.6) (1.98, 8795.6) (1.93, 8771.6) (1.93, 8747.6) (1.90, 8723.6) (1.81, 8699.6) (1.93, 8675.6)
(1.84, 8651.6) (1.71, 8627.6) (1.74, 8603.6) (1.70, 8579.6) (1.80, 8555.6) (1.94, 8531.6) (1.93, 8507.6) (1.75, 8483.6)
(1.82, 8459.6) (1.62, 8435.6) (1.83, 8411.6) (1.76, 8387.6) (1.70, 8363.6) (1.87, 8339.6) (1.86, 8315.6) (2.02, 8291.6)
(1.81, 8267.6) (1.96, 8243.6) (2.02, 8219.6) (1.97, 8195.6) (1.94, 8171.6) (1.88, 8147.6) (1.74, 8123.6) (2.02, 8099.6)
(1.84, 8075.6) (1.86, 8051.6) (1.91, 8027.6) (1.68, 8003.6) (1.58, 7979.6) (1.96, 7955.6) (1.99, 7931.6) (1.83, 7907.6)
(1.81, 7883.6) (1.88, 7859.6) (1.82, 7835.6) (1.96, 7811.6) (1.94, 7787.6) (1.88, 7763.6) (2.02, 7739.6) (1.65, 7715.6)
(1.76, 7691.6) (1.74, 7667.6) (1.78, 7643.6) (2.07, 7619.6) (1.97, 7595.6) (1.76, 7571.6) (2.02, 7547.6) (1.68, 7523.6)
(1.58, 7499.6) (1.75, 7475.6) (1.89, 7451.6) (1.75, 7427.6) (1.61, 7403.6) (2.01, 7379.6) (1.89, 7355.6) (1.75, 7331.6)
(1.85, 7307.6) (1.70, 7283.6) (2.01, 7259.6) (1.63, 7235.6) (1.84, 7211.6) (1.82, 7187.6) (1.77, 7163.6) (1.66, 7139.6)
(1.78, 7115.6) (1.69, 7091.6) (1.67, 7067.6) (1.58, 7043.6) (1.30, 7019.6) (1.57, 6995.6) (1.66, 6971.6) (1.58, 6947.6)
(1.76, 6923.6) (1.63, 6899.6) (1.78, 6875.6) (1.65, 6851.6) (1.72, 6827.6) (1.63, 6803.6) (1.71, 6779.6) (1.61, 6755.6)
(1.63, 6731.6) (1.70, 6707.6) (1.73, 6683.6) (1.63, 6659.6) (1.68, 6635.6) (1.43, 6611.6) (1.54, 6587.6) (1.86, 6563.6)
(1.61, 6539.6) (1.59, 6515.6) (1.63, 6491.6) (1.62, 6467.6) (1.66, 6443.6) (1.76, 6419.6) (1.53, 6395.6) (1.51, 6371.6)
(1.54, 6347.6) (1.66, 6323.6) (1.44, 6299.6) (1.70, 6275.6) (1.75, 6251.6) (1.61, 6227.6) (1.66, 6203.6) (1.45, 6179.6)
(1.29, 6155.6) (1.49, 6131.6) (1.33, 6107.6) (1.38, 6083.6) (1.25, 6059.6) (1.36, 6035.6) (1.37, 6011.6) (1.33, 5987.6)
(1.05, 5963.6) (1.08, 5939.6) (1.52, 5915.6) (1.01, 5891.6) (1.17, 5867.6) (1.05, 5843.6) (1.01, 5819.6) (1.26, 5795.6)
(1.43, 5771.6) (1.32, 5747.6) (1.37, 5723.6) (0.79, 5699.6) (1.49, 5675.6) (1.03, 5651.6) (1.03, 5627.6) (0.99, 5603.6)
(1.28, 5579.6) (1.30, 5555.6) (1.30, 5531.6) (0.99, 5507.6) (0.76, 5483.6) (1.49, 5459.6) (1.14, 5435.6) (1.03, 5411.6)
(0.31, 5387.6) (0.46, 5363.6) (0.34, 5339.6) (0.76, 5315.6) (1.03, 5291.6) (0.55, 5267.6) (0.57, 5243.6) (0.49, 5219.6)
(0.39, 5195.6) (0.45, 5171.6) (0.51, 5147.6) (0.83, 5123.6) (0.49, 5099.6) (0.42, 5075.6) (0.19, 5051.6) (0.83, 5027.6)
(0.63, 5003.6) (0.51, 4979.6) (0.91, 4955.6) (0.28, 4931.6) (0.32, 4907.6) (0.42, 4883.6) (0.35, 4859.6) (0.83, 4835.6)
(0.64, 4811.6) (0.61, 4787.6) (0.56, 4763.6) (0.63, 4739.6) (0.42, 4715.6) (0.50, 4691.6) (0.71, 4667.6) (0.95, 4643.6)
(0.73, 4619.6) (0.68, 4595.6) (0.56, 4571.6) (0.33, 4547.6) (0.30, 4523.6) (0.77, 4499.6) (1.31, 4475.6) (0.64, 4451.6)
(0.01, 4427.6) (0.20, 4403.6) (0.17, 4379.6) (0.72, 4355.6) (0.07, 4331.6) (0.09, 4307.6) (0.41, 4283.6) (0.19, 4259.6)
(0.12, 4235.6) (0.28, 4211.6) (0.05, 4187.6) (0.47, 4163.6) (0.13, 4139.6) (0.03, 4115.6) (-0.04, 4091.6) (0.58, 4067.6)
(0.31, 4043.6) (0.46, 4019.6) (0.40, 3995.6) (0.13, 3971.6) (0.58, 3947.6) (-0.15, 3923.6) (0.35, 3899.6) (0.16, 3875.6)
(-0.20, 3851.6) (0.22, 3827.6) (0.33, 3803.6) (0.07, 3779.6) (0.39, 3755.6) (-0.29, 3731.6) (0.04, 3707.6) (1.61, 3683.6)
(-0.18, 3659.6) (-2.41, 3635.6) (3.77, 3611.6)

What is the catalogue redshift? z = 0.36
